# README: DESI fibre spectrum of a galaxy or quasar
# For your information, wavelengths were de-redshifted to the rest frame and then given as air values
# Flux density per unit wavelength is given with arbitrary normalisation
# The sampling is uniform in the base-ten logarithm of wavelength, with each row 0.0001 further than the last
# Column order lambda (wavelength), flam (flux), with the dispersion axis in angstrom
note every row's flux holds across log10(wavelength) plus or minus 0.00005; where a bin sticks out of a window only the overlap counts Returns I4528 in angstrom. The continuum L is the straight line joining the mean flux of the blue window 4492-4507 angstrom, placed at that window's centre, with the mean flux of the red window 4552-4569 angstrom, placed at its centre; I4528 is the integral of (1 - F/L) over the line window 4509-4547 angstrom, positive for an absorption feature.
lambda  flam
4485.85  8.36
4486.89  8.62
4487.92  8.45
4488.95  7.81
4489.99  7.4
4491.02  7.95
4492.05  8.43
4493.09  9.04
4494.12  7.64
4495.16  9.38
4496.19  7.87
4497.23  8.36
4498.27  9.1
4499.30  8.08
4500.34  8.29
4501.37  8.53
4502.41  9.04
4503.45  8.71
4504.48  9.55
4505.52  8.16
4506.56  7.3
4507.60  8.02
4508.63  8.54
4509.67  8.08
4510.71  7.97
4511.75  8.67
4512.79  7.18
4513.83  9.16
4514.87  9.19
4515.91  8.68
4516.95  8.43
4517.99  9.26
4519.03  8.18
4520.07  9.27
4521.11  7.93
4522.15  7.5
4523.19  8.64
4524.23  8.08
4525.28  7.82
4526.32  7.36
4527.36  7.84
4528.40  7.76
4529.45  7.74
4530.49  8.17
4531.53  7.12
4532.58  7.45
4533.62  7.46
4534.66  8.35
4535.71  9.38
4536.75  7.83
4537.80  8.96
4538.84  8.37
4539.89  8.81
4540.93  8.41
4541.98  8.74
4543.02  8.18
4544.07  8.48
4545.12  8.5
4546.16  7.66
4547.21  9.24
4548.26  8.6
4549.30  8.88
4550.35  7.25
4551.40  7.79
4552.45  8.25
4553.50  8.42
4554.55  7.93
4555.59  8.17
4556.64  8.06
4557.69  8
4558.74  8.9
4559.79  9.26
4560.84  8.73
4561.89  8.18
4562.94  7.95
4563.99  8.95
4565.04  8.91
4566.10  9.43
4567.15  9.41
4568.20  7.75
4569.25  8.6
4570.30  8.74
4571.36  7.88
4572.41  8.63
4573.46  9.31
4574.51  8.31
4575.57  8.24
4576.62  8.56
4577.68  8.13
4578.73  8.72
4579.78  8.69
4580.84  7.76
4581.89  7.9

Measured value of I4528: 1.2 angstrom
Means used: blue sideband 8.5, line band 8.25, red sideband 8.52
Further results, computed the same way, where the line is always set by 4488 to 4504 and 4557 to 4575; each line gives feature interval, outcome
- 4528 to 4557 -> 1.1 angstrom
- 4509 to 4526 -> 0.2 angstrom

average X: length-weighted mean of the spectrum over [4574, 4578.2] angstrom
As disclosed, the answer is 8.29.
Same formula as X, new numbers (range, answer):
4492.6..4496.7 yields 8.49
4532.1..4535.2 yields 7.77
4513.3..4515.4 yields 9.16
